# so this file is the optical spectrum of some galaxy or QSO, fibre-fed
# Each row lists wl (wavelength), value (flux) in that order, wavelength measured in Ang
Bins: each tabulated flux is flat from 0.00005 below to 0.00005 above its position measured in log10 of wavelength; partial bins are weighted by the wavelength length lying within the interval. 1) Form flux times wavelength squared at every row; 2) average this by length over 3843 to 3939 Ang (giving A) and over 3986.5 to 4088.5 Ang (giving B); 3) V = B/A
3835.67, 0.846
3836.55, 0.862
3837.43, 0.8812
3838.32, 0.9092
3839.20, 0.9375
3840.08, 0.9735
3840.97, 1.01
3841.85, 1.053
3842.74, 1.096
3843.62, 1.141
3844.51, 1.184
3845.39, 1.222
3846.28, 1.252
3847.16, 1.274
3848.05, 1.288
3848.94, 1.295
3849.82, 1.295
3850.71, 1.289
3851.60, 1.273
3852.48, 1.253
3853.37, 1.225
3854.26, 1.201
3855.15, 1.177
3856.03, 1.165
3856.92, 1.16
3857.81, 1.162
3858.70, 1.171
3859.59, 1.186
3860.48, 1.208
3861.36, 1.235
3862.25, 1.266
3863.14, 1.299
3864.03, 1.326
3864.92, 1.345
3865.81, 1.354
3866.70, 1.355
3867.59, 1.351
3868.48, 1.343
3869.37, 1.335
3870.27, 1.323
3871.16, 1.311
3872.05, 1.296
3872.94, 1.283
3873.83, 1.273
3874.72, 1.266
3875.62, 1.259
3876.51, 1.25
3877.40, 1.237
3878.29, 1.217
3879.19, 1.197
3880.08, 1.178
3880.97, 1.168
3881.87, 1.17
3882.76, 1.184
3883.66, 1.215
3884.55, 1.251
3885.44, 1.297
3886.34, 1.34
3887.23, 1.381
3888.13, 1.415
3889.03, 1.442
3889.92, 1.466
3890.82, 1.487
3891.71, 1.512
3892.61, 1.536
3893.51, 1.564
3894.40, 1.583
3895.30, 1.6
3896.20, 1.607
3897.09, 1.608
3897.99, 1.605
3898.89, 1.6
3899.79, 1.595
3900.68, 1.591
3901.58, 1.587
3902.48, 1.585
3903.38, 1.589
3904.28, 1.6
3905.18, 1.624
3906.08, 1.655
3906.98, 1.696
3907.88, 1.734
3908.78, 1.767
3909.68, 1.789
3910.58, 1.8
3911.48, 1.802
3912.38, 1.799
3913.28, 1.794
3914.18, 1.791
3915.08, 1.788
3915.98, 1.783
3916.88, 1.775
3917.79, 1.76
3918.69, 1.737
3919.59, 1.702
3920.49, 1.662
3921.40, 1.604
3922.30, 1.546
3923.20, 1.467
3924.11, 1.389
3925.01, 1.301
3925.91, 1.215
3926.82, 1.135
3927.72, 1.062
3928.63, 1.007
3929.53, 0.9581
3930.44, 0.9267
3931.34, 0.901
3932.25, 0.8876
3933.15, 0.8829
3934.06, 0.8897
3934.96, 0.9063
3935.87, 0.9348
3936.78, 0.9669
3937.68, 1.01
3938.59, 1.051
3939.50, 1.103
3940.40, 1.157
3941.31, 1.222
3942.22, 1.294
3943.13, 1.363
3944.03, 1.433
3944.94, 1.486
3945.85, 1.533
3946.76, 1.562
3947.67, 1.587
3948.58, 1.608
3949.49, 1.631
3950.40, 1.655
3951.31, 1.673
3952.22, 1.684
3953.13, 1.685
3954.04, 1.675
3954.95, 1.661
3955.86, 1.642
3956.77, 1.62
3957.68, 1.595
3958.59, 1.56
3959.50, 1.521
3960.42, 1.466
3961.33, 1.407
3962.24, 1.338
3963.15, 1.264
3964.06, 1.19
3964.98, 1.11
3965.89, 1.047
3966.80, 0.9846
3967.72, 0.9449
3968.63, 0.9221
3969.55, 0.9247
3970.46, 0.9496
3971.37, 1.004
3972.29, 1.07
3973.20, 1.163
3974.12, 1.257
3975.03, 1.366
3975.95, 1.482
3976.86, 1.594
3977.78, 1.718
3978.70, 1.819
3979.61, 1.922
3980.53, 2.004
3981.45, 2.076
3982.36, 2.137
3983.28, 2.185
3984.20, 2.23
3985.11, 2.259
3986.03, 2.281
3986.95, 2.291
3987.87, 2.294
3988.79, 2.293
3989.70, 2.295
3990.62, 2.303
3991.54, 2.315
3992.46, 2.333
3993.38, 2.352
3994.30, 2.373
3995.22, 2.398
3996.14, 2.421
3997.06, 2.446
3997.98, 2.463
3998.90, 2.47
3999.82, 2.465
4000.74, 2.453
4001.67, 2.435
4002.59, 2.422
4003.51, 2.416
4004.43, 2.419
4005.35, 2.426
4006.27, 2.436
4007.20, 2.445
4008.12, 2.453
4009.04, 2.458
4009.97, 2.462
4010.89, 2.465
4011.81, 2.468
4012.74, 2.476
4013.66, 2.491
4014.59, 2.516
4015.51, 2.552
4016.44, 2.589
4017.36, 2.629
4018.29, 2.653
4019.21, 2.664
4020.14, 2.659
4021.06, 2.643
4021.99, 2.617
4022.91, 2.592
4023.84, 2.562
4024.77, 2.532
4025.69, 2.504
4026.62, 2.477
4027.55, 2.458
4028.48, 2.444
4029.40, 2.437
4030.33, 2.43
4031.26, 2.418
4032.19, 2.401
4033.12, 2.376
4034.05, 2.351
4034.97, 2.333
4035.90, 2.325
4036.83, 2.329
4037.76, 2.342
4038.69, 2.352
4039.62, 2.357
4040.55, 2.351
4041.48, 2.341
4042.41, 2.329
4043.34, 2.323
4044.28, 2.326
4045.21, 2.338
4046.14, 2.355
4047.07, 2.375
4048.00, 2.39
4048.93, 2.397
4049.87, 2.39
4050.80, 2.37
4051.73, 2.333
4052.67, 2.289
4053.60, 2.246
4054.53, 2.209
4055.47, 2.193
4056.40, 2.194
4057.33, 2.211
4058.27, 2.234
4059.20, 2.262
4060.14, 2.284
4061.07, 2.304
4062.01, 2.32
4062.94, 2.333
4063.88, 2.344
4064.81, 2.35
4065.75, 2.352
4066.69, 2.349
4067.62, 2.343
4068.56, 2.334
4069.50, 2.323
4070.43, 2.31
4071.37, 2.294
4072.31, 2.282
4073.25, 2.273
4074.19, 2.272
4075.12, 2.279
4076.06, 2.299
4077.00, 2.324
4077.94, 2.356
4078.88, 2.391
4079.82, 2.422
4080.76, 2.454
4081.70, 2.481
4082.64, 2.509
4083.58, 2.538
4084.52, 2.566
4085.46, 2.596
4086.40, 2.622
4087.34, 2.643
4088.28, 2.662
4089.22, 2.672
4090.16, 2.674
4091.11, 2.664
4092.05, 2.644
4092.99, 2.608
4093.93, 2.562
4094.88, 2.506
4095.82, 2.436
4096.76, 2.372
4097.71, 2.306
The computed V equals 1.90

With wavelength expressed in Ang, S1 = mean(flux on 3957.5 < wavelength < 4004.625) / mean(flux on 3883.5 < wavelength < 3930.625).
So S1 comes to 1.19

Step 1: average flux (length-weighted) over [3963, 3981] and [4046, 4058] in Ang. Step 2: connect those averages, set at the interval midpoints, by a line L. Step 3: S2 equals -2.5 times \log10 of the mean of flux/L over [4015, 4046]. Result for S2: -0.21 mag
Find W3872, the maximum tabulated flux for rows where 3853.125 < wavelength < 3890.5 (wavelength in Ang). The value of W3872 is 1.466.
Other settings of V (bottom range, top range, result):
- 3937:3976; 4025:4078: 1.82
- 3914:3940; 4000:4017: 2.02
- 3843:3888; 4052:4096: 2.12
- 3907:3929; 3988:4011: 1.57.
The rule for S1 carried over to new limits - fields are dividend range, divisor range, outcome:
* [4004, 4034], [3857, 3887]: 1.98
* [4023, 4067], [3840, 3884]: 1.91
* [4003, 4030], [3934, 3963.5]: 1.79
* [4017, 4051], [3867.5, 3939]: 1.74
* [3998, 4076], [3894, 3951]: 1.65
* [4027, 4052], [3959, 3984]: 1.68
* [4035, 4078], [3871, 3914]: 1.56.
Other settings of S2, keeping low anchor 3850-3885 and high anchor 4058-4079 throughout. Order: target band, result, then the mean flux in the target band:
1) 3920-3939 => 0.359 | 1.13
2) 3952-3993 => 0.107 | 1.64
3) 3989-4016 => -0.230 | 2.43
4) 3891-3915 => -0.152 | 1.65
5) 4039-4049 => -0.081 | 2.35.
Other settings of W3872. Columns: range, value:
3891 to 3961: 1.802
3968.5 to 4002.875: 2.47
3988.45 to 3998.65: 2.463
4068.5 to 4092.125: 2.674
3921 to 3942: 1.604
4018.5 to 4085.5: 2.664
